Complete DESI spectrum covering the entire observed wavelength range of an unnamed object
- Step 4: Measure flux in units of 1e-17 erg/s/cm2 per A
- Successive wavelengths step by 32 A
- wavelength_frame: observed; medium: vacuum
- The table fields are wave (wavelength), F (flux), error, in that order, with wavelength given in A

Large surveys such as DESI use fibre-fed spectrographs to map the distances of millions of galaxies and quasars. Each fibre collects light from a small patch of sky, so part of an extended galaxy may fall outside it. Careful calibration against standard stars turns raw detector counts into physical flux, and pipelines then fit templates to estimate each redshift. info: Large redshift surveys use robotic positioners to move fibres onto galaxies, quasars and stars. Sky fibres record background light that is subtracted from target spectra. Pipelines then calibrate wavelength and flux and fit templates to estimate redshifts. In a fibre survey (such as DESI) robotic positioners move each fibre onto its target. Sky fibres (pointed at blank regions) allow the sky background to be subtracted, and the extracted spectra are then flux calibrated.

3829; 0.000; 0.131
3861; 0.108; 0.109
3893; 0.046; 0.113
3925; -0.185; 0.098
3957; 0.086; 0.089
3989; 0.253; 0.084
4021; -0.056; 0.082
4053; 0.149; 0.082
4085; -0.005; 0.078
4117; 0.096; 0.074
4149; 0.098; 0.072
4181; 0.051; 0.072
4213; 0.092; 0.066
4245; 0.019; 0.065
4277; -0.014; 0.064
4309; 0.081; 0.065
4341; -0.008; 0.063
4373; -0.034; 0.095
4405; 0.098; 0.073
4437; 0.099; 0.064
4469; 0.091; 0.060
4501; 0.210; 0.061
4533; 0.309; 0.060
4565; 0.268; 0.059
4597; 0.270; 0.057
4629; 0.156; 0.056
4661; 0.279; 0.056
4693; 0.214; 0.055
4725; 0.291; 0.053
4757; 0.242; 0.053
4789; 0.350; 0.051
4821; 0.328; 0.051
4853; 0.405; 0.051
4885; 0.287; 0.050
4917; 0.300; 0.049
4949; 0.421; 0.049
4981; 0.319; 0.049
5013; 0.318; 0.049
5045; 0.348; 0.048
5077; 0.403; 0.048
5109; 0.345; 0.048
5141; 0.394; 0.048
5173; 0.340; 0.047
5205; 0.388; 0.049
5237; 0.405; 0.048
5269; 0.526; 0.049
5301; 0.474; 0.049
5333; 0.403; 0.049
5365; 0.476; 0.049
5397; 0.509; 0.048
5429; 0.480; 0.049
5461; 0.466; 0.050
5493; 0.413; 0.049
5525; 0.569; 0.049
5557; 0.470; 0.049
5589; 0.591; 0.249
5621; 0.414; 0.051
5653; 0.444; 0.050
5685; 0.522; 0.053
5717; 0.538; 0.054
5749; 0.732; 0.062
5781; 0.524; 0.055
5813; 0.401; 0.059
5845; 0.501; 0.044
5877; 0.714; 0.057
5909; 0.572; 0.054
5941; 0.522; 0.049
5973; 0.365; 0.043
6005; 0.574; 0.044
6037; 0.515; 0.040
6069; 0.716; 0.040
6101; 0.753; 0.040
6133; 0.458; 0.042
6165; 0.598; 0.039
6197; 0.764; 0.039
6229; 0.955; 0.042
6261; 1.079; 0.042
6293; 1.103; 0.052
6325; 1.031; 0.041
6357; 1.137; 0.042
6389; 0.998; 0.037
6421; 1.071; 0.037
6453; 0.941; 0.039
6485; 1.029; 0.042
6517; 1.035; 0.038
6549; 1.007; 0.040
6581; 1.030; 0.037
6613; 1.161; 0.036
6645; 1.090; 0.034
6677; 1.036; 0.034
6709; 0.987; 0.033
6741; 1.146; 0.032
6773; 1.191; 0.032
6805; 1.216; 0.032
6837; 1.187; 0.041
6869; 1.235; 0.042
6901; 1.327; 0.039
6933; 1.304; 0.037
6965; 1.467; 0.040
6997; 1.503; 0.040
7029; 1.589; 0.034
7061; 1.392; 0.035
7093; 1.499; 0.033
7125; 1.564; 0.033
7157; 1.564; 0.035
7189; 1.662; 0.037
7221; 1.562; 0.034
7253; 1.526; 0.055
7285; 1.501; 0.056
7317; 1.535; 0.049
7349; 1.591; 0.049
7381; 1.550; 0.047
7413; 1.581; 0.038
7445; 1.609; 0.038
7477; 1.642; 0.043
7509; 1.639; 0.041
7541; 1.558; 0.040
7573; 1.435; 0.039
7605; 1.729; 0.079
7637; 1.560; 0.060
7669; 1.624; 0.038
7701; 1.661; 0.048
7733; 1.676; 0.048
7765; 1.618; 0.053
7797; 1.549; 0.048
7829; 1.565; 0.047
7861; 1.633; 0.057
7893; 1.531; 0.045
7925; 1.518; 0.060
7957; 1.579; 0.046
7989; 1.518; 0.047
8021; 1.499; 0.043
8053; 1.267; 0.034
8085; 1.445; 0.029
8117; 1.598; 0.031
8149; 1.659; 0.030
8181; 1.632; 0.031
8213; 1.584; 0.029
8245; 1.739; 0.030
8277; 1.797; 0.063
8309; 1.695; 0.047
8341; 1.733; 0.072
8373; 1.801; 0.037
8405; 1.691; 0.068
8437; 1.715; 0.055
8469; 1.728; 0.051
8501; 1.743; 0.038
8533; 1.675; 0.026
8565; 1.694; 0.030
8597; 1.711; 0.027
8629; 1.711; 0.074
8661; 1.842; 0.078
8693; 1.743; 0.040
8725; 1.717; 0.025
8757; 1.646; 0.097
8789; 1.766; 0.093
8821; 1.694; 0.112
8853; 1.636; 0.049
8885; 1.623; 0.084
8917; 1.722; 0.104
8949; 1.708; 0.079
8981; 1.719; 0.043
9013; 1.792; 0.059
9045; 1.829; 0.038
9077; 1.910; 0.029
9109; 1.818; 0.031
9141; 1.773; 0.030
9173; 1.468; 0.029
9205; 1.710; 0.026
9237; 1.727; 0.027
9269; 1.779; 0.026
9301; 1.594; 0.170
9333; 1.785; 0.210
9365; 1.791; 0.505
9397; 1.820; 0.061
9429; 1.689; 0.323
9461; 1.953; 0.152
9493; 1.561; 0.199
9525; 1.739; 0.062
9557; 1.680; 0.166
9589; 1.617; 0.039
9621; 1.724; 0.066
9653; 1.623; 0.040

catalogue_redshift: 0.56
